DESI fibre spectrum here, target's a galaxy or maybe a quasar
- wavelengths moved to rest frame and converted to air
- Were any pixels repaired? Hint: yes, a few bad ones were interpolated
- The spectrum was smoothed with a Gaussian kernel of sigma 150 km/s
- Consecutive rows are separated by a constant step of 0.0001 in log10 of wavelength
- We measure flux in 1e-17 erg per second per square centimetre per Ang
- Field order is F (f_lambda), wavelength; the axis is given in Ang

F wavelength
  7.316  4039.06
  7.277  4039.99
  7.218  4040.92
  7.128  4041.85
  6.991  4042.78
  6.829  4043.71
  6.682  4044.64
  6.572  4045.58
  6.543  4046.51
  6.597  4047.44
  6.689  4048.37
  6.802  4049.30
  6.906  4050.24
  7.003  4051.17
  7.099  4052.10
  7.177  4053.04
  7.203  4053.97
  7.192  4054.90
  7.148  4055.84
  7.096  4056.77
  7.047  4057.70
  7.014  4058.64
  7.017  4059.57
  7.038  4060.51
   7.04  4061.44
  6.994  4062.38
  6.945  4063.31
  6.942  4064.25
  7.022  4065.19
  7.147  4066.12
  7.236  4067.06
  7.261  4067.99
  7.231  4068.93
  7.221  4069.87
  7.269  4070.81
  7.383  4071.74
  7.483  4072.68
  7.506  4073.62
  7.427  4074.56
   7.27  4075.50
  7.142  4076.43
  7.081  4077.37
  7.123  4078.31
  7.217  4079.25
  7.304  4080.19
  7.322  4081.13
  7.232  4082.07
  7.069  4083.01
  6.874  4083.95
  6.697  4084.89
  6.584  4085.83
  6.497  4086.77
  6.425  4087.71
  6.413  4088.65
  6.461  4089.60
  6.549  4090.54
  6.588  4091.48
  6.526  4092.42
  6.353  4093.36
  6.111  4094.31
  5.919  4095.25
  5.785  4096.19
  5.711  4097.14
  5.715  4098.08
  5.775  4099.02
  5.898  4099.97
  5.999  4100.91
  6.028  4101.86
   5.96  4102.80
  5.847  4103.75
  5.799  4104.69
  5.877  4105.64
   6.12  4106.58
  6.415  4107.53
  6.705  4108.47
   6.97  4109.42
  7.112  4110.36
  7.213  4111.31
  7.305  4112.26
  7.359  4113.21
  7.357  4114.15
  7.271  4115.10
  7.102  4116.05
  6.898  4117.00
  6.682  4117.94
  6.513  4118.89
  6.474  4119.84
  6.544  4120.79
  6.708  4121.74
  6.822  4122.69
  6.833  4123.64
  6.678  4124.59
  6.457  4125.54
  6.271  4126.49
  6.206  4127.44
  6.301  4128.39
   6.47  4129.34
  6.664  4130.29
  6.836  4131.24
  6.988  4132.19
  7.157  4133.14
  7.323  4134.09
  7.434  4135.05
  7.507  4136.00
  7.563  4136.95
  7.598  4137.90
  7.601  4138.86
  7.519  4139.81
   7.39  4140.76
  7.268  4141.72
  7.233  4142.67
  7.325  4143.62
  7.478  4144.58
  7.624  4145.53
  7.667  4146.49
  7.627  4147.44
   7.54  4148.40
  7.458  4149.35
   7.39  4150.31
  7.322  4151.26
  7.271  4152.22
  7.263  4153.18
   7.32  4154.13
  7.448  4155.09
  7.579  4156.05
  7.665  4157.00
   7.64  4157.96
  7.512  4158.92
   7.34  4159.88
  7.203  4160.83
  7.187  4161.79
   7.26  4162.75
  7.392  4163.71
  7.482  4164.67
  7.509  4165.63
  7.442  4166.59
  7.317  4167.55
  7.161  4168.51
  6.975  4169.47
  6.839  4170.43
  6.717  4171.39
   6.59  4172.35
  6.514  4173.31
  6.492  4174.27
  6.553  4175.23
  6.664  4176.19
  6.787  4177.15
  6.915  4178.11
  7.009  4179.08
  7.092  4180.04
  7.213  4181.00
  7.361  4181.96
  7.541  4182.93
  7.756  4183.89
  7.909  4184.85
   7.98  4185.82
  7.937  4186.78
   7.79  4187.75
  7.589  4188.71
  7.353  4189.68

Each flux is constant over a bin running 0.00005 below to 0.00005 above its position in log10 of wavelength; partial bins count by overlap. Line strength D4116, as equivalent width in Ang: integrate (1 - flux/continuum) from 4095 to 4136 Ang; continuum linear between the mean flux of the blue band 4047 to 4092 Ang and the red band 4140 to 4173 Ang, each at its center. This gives 3.57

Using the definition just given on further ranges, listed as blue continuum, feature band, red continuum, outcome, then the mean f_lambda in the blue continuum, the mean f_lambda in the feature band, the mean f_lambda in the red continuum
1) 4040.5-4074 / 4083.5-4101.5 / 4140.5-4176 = 2.2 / 7.04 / 6.25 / 7.26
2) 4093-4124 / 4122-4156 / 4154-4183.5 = -1.8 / 6.46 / 7.17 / 7.15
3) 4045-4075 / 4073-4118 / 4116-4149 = 2.6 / 7.07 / 6.64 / 7.04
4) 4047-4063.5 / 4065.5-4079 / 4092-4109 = -1.3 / 7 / 7.27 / 6.03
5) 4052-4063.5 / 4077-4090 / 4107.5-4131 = 0.1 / 7.08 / 6.88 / 6.78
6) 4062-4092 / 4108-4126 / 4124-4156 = 0.6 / 7.03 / 6.89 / 7.19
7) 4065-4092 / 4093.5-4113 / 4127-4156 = 2.5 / 7.04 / 6.23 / 7.27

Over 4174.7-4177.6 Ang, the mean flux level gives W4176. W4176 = 6.67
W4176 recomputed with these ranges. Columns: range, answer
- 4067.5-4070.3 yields 7.24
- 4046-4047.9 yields 6.58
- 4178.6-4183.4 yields 7.24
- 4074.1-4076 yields 7.37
